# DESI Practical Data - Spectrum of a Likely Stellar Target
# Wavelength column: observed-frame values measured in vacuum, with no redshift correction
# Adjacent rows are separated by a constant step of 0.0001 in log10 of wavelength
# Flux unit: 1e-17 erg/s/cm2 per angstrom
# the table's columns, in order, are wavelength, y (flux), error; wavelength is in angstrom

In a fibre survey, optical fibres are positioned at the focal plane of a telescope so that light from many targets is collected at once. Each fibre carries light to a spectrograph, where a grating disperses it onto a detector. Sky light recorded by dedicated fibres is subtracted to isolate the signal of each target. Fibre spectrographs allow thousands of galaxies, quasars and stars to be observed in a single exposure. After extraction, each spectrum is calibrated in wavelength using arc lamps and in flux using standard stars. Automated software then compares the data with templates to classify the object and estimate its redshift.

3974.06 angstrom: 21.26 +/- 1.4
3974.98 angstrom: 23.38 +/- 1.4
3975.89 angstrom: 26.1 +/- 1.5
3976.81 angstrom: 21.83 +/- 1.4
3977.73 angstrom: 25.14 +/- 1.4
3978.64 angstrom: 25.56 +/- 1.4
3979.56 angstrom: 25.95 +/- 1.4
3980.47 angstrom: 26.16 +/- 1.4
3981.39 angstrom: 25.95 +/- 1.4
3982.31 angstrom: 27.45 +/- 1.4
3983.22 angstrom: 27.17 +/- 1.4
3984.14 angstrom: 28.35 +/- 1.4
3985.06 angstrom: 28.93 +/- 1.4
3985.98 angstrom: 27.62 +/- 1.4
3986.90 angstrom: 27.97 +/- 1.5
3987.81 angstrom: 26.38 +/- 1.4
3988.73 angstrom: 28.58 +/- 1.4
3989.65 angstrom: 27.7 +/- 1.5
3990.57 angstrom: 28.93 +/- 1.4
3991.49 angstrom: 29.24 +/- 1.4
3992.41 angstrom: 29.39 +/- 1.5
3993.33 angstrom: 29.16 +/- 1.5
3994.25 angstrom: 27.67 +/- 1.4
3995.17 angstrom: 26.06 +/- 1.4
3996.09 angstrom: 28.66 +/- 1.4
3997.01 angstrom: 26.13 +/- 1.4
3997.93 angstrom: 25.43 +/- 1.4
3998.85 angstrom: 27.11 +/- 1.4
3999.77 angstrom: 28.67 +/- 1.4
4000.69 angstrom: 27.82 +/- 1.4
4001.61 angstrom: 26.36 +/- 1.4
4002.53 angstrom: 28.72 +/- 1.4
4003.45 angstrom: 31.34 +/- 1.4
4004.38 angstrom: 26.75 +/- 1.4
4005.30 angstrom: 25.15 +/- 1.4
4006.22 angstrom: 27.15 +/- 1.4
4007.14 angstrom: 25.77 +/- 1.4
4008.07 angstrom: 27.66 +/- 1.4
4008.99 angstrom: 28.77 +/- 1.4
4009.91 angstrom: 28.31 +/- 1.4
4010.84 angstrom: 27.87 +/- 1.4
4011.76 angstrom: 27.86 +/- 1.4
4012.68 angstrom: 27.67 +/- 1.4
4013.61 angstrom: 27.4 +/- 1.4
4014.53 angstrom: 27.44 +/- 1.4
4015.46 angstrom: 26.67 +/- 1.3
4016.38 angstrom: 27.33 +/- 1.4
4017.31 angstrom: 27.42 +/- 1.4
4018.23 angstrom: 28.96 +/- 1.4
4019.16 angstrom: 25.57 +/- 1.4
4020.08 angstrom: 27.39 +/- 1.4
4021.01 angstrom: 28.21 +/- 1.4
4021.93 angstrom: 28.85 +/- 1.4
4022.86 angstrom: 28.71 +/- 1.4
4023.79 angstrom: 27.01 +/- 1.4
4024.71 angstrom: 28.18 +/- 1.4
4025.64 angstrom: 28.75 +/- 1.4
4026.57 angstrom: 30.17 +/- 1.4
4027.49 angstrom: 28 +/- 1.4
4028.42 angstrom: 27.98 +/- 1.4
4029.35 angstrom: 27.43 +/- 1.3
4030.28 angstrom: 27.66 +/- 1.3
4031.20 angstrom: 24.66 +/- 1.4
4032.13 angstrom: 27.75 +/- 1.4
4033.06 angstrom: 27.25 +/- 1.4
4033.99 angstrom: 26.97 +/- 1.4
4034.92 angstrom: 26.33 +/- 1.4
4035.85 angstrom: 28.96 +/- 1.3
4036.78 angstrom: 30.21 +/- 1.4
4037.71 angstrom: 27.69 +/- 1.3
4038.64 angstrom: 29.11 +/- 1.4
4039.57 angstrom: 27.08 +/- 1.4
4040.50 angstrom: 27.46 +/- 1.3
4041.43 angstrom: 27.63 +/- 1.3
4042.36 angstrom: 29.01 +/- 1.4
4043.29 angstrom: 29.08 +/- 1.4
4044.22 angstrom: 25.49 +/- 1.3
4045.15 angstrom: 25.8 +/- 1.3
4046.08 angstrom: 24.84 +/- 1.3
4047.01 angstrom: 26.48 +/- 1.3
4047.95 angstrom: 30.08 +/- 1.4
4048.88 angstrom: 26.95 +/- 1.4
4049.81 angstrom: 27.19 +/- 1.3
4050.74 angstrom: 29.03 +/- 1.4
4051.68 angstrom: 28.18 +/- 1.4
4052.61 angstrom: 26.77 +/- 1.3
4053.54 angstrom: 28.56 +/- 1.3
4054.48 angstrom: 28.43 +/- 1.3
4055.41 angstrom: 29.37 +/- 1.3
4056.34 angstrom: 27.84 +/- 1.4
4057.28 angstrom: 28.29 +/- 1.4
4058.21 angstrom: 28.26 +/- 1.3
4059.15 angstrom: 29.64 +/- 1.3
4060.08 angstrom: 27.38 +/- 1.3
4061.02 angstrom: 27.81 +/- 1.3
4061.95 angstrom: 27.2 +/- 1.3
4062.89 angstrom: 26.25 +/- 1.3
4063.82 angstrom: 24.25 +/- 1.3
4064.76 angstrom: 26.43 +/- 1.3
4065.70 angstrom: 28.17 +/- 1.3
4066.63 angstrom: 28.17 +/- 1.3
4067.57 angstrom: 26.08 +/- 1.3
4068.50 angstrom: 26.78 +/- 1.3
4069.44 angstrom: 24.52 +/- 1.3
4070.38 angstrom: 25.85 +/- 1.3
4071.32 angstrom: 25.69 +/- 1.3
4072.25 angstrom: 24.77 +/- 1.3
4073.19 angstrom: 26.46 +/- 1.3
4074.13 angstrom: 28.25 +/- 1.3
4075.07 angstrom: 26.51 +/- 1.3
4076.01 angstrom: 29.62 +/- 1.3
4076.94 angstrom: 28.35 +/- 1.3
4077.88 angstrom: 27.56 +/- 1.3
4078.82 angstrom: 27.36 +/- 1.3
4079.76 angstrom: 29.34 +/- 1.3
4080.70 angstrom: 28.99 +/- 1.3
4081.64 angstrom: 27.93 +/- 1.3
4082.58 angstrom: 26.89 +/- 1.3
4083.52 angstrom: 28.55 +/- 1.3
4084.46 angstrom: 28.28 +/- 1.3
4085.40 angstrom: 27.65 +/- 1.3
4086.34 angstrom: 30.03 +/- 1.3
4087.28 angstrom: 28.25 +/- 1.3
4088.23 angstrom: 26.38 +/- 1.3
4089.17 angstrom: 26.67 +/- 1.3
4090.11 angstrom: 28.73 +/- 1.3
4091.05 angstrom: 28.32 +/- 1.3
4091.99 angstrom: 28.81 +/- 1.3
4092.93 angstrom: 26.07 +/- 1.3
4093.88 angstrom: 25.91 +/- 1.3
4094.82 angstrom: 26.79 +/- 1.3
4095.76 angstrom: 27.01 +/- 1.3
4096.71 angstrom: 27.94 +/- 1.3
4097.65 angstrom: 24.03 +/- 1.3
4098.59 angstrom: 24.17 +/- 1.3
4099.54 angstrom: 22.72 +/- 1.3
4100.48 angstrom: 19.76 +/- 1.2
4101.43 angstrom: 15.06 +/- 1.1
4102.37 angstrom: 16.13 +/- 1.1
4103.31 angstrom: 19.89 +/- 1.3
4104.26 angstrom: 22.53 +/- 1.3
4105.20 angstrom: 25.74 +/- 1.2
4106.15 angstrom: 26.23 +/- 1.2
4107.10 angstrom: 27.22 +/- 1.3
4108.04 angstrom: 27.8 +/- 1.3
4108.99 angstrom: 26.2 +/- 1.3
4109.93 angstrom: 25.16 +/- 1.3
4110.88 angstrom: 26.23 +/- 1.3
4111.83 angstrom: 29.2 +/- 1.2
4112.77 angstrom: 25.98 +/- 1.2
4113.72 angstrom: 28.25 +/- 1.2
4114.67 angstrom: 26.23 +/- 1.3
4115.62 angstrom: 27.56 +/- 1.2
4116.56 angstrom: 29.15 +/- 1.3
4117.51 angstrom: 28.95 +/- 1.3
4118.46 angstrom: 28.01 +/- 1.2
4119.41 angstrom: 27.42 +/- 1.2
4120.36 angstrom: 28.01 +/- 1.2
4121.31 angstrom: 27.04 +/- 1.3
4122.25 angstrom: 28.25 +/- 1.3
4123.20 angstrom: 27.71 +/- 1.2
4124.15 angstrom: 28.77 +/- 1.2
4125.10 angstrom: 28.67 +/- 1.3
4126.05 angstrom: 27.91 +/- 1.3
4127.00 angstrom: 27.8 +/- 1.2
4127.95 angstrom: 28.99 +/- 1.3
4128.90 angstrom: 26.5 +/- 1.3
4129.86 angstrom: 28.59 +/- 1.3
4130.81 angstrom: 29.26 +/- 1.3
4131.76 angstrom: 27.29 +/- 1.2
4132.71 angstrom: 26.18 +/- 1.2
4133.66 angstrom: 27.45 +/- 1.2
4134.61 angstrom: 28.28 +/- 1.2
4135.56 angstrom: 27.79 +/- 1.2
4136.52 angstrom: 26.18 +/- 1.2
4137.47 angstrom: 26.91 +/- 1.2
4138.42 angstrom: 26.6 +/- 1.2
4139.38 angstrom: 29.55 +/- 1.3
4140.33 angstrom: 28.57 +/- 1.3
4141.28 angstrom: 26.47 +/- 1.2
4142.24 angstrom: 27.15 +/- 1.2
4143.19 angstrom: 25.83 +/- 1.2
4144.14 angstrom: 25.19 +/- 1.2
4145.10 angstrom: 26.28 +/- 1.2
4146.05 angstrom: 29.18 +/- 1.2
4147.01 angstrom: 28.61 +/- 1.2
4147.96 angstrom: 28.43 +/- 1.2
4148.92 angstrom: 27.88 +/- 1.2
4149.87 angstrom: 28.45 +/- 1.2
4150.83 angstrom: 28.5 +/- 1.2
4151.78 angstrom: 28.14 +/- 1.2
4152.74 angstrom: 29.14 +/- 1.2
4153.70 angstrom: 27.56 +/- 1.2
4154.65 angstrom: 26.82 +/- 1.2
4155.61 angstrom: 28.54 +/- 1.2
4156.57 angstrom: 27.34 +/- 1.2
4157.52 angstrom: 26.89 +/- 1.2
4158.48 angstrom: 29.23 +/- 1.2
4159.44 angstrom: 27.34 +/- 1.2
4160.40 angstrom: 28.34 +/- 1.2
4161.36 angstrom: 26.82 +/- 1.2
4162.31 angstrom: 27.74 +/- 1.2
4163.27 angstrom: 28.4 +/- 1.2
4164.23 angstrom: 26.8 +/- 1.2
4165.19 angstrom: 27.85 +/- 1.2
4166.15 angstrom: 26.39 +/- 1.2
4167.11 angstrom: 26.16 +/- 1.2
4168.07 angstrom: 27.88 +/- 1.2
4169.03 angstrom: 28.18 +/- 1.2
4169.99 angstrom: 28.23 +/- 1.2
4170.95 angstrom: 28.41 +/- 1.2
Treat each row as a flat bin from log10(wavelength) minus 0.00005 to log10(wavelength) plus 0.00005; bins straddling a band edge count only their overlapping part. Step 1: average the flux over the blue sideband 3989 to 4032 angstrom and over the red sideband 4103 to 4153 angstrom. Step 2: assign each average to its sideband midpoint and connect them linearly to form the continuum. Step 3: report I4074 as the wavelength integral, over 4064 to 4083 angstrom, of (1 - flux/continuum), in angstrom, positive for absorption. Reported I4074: 0.27 angstrom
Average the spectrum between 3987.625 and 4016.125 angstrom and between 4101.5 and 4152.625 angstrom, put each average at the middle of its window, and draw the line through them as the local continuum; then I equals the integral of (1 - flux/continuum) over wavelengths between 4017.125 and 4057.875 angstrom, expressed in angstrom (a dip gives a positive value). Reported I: -0.4 angstrom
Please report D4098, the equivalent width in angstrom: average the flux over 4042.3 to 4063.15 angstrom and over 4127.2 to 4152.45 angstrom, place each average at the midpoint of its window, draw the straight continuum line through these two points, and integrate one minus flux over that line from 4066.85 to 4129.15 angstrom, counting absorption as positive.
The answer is 2.4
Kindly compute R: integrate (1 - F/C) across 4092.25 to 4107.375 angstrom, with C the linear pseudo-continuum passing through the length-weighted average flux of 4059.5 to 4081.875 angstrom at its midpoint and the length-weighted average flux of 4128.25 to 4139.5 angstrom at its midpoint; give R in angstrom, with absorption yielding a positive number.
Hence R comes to 2.0 angstrom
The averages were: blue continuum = 27.1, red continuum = 27.5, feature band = 23.6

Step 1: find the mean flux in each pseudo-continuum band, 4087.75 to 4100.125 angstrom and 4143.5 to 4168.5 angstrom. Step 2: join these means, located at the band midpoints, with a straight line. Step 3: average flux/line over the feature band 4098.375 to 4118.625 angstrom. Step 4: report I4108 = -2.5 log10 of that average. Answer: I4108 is 0.08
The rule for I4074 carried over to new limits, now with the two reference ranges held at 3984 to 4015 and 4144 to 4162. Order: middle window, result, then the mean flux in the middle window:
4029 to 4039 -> 0.1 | 27.6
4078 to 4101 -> 0.7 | 26.9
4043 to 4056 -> 0.1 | 27.6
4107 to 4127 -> 0.2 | 27.6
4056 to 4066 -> 0.1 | 27.4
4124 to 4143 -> 0.1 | 27.7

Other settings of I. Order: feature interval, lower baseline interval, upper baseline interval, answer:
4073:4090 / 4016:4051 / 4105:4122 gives -0.3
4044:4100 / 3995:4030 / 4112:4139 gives 0.9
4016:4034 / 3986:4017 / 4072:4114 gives -0.3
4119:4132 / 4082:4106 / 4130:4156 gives -0.6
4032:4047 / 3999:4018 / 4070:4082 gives 0.0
